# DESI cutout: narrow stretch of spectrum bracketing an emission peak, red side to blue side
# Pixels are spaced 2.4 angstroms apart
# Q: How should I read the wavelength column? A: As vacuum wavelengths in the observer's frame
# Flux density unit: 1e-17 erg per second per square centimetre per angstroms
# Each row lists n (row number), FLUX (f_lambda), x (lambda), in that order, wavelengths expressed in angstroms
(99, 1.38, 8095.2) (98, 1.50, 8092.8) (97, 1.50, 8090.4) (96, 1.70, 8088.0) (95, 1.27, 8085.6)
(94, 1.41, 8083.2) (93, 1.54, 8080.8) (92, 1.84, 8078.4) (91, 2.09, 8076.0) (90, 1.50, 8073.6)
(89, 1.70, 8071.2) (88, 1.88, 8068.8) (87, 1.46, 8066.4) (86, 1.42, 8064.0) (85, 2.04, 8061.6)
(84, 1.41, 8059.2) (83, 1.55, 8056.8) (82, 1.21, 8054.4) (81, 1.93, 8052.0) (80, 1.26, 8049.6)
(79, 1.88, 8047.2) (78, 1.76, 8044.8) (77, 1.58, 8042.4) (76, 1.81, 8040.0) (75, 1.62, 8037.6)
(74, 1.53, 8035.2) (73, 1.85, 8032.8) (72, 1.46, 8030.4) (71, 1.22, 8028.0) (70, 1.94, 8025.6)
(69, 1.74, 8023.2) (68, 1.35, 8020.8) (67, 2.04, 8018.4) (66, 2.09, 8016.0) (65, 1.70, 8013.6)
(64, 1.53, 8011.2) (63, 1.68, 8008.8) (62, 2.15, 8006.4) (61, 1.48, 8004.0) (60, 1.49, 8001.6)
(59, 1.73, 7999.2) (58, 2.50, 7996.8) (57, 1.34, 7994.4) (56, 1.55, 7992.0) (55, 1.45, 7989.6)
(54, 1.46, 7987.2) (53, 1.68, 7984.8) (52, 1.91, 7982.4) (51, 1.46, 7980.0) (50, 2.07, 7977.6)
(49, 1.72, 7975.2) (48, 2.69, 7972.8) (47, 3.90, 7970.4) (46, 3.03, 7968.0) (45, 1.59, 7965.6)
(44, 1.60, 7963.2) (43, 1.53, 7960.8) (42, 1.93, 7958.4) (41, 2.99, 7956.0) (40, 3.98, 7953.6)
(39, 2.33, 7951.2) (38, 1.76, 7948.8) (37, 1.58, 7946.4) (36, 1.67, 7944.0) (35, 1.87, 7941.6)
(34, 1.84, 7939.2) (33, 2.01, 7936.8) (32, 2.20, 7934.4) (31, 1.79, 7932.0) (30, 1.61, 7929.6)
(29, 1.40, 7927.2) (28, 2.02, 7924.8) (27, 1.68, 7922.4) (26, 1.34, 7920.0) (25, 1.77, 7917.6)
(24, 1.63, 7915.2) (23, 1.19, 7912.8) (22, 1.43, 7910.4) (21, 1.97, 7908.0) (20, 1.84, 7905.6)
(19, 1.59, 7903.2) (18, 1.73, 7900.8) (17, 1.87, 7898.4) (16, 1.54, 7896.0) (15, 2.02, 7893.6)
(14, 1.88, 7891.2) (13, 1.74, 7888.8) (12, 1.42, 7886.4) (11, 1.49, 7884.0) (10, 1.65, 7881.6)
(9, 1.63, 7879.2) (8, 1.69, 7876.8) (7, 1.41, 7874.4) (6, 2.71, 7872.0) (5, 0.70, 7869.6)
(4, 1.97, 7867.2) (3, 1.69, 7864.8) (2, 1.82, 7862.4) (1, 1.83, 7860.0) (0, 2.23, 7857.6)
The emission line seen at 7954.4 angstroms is [S II] 6716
